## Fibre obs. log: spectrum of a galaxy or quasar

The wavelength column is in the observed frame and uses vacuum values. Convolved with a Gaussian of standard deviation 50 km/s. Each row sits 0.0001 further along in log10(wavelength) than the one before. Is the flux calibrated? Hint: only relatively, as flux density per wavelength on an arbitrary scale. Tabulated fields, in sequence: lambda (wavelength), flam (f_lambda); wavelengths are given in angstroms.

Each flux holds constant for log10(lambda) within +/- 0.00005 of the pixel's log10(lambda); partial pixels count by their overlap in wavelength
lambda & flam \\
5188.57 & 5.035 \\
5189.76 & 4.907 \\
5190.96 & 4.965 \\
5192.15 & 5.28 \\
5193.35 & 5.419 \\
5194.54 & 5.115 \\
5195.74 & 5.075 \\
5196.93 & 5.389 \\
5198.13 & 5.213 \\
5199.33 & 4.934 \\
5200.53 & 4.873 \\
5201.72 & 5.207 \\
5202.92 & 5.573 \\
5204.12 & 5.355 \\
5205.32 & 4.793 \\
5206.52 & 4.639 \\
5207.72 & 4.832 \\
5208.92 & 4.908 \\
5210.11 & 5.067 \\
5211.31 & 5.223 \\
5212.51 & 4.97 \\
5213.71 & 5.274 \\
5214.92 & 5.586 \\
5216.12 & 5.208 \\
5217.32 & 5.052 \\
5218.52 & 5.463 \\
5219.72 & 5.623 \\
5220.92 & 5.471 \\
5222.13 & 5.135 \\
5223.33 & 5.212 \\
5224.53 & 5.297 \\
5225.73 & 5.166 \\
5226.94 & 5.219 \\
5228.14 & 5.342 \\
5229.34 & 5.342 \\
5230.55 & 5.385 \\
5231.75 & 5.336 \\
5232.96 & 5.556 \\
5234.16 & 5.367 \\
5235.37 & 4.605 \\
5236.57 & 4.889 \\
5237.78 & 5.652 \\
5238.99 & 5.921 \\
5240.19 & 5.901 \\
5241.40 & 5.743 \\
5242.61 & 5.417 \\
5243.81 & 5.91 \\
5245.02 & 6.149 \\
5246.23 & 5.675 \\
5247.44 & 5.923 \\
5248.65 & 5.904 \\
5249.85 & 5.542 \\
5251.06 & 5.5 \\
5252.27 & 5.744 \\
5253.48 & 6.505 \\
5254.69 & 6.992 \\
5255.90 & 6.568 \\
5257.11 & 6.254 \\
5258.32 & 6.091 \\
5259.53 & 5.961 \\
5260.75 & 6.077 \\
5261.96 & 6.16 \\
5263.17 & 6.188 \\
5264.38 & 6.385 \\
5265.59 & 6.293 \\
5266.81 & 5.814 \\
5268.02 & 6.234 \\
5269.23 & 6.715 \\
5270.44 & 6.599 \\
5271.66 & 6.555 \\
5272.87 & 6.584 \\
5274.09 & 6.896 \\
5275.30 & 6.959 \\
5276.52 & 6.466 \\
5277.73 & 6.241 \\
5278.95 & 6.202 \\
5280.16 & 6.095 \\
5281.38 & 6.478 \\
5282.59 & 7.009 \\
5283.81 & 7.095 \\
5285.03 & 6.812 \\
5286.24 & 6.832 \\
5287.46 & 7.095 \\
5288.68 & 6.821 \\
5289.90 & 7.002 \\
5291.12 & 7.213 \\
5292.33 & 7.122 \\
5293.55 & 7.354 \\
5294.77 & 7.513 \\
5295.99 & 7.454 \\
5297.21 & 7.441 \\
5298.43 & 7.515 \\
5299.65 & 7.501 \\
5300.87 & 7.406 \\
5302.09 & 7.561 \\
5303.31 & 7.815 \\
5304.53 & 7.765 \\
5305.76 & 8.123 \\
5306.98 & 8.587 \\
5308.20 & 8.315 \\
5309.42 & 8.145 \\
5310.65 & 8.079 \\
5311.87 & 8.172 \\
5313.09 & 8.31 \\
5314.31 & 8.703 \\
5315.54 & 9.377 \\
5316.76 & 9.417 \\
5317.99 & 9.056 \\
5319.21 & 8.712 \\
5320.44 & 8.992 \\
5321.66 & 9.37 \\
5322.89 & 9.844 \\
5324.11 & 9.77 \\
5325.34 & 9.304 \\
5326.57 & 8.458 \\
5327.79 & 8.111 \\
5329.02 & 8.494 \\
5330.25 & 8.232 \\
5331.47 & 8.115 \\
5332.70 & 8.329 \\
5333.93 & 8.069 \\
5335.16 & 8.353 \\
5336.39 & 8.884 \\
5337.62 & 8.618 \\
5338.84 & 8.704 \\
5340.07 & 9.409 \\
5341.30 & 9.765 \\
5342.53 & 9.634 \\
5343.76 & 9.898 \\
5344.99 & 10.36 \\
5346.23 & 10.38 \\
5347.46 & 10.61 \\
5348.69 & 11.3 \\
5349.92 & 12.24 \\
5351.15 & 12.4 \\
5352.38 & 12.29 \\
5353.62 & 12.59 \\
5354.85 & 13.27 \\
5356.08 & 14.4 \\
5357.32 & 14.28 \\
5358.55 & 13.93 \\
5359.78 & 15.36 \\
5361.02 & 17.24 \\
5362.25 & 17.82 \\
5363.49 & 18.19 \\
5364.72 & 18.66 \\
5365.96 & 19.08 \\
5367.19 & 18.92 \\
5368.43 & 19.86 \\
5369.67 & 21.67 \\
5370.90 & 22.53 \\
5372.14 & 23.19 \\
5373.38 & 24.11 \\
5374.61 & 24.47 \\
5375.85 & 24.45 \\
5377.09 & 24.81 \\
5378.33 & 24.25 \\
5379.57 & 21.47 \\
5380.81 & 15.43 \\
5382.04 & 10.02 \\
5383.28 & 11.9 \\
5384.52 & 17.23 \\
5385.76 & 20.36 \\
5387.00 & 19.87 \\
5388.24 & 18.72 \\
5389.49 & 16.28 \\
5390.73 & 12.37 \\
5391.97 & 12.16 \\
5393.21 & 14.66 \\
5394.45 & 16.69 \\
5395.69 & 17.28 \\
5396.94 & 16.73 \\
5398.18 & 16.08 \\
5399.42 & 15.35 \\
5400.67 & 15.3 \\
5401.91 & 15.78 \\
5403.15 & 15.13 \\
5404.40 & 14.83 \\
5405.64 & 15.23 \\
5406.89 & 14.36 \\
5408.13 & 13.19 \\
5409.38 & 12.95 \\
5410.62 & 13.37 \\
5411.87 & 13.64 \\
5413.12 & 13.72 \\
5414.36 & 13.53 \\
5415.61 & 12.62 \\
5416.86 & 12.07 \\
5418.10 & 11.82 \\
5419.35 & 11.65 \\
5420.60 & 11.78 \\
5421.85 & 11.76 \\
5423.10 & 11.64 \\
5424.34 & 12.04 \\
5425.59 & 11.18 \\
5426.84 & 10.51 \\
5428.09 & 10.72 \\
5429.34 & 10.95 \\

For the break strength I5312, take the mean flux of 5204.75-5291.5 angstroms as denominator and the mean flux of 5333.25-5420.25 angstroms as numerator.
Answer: 2.56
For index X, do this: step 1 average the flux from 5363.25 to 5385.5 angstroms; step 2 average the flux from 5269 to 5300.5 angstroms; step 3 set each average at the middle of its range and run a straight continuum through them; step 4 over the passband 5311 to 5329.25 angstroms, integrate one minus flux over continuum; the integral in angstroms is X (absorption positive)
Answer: 4.73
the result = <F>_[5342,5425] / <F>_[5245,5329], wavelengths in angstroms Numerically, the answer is 2.14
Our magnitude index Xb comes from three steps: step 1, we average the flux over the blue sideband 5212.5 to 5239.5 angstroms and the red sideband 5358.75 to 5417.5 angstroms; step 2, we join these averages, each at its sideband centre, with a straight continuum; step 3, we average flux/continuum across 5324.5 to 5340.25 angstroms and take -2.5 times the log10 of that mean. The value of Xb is 0.457 mag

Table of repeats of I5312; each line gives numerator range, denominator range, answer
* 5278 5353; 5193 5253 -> 1.59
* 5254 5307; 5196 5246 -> 1.29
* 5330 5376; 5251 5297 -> 2.15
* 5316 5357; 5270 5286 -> 1.49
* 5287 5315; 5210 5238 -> 1.46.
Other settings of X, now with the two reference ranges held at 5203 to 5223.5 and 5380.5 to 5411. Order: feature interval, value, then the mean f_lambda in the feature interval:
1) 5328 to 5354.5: 5.3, 9.85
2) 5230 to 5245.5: 2.4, 5.52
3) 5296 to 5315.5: 4.4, 7.99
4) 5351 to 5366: -2.3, 15.3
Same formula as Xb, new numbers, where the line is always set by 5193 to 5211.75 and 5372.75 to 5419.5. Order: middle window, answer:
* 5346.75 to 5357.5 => 0.10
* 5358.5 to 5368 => -0.23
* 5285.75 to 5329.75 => 0.34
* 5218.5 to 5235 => 0.21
